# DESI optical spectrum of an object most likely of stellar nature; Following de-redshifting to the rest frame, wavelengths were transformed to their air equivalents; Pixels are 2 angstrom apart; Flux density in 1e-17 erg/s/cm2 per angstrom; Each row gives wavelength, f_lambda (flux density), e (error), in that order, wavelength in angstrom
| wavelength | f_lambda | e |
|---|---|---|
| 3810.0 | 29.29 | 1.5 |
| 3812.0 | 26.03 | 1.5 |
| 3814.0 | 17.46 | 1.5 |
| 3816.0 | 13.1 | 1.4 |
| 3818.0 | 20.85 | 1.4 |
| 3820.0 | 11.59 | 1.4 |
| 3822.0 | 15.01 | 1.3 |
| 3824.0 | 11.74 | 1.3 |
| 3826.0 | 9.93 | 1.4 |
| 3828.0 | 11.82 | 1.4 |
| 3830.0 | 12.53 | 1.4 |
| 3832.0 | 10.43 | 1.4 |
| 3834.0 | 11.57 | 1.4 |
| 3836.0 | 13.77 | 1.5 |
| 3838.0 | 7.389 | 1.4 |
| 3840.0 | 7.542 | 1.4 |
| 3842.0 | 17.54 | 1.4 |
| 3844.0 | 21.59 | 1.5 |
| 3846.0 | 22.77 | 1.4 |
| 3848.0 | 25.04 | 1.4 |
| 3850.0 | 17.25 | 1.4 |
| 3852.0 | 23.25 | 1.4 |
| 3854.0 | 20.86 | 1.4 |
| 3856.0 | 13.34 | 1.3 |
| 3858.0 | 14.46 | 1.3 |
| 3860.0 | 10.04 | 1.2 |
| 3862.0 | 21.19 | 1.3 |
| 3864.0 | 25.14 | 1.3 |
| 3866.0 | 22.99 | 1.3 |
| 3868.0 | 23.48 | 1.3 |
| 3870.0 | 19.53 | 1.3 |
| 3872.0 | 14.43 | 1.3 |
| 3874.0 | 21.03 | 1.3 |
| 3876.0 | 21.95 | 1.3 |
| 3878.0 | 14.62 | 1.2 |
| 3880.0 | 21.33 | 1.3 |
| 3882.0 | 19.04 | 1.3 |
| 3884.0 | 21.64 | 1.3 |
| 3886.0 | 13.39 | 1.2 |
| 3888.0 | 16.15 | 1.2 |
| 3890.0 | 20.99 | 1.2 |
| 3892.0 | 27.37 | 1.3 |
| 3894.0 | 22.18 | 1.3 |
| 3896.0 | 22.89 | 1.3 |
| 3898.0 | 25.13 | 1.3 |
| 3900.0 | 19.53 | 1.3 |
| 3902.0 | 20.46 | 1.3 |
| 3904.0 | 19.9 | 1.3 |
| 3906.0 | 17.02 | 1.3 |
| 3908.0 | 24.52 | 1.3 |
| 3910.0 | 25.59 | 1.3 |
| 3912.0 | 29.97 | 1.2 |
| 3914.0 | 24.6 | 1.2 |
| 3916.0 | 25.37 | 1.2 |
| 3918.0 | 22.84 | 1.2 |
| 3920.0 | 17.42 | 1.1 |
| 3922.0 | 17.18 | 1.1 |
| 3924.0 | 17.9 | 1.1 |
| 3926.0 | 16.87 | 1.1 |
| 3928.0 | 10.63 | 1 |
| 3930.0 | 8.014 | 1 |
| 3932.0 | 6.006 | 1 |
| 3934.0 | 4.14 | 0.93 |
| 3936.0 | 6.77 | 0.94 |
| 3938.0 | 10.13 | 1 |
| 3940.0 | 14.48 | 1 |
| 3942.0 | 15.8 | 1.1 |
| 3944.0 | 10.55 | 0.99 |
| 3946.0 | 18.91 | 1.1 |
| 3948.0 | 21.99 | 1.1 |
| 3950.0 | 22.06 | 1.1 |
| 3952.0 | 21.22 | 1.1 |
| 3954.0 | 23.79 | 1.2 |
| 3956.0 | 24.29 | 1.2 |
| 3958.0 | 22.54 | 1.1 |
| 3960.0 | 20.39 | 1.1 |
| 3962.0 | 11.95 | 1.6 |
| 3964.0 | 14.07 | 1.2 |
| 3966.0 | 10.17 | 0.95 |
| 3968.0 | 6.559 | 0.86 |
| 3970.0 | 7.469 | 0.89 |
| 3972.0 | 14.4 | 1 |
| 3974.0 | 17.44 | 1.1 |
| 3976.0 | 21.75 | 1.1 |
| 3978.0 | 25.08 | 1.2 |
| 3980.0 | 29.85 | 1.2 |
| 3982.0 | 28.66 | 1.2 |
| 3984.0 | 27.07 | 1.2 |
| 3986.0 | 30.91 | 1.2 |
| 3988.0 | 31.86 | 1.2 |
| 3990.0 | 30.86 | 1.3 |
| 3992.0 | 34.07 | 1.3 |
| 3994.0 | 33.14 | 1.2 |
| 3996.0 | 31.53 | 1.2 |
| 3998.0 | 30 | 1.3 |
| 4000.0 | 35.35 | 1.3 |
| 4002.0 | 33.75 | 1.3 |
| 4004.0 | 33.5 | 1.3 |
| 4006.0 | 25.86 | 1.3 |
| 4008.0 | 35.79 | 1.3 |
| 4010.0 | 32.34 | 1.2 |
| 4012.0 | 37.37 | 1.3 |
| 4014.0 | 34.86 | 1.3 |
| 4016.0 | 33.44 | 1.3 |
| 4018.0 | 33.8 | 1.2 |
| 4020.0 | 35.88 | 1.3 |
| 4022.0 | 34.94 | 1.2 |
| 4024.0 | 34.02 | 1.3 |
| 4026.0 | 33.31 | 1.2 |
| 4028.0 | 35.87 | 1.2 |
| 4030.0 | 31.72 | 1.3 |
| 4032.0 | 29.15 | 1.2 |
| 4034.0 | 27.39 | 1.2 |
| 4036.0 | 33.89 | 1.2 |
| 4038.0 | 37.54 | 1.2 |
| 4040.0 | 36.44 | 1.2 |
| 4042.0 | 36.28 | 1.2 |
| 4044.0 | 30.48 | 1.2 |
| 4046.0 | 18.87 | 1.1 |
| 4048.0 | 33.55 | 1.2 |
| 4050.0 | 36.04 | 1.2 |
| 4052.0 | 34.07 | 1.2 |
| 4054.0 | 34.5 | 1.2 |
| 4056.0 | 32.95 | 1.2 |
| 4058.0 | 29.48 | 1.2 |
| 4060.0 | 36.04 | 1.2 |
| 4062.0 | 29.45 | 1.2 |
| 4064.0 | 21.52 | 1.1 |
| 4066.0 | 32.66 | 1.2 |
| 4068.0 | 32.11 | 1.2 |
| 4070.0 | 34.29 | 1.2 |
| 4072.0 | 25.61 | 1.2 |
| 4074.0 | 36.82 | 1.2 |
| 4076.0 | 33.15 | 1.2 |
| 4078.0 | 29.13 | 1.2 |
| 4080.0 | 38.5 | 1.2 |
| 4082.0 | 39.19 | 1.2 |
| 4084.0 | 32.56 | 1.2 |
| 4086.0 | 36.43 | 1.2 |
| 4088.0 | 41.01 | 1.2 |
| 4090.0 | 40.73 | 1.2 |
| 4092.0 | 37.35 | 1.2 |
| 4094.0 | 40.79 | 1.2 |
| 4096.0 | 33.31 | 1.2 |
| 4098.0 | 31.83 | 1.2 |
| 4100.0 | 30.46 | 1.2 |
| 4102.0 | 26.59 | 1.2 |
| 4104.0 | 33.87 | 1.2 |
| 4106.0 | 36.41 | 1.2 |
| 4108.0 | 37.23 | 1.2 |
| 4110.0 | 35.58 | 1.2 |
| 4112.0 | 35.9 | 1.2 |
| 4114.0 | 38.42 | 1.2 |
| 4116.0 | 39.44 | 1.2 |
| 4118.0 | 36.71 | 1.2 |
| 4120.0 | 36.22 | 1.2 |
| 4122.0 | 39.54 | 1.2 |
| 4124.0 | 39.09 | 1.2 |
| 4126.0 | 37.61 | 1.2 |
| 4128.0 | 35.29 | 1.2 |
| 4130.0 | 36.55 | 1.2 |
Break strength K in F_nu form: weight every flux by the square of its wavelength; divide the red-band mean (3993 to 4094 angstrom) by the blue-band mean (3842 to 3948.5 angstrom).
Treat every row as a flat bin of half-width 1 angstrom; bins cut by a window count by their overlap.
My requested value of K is 1.93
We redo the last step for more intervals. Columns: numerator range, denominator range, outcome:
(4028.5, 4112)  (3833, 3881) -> 2.06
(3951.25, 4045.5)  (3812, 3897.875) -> 1.72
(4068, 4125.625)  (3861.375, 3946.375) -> 2.11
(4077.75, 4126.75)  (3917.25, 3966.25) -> 2.51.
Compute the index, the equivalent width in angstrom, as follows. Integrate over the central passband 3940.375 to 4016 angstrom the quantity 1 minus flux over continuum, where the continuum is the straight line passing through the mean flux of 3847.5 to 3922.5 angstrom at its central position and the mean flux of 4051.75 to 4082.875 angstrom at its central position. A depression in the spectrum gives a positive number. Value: 6.7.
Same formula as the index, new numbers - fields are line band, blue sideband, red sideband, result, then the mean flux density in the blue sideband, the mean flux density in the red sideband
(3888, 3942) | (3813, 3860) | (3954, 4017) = 5.8 angstrom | 15.1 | 26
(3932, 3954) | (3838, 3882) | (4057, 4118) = 8.9 angstrom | 18.8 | 34.2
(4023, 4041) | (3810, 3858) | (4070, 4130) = -1.5 angstrom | 16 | 35.7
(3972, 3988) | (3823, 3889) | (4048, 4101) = 0.7 angstrom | 16.9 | 33.8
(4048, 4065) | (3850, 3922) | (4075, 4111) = 0.4 angstrom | 20.6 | 35.2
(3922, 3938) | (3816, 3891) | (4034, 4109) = 8.6 angstrom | 16.9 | 33.5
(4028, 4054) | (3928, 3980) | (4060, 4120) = -4.5 angstrom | 15.4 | 34.4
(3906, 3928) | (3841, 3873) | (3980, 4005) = 3.0 angstrom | 19.6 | 31.6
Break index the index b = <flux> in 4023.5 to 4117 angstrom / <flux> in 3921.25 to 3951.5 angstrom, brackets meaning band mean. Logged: 2.49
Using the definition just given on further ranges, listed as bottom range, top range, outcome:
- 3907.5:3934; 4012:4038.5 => 1.83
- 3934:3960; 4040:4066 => 1.81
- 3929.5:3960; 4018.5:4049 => 2.08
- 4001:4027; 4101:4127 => 1.08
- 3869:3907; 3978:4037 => 1.62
